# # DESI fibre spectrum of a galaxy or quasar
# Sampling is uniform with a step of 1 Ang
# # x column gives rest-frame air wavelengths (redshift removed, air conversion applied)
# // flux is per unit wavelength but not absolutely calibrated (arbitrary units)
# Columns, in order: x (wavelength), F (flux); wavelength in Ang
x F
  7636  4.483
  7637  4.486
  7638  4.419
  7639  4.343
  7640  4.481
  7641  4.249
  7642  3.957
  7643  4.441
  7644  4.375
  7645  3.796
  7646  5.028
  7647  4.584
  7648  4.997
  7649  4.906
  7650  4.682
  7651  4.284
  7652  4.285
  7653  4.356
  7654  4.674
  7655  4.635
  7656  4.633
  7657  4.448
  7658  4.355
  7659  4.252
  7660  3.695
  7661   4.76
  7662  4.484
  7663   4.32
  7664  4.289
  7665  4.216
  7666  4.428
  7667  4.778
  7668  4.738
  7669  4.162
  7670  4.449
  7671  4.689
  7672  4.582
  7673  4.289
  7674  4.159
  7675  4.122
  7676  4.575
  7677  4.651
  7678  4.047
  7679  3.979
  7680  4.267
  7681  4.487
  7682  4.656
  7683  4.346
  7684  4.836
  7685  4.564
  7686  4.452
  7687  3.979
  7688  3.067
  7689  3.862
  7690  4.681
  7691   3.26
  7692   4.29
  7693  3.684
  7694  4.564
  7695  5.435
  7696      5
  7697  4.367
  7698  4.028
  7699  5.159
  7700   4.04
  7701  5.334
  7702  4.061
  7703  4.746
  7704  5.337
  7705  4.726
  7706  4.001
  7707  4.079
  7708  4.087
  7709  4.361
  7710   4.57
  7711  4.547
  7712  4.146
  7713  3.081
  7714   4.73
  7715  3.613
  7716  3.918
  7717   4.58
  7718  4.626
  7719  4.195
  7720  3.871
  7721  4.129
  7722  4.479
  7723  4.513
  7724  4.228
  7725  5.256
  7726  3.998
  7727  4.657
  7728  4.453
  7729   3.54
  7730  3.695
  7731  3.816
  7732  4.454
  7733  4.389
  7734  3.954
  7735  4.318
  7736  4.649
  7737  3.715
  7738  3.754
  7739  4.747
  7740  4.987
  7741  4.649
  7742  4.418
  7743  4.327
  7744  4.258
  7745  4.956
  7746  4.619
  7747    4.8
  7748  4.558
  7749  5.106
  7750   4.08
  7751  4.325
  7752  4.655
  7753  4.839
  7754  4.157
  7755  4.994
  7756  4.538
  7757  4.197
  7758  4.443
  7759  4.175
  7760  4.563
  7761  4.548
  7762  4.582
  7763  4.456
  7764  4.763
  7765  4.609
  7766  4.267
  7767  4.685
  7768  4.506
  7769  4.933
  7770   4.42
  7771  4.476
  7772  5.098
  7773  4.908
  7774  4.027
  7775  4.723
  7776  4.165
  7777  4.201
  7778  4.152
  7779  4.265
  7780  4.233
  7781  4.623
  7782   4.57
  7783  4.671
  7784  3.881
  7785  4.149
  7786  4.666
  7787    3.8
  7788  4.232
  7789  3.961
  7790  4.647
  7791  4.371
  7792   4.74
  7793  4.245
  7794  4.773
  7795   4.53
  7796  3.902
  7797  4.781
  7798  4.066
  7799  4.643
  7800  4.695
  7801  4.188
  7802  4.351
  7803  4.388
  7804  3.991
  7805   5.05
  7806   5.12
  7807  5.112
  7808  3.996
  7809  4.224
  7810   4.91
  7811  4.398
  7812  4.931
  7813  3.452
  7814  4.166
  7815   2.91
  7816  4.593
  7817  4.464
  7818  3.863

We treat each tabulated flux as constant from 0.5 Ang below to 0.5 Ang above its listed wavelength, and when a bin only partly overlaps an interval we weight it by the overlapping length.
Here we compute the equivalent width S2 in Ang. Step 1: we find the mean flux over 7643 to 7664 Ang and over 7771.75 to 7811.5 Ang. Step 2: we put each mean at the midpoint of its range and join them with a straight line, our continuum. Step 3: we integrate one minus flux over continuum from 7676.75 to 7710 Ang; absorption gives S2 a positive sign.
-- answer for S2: 0.6 Ang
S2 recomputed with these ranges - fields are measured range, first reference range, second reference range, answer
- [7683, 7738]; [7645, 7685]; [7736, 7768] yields 2.35 Ang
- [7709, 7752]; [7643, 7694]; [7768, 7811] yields 0.76 Ang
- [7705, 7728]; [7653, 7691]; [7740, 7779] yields 0.90 Ang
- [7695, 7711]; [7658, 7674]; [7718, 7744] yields -0.80 Ang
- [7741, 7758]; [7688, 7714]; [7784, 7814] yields -0.64 Ang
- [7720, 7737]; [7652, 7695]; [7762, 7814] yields 0.53 Ang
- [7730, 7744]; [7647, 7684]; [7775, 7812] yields 0.42 Ang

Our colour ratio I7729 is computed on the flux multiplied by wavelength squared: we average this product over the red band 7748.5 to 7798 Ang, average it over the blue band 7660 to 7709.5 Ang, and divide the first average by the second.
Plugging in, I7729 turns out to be 1.0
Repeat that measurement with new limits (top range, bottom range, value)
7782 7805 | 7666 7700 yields 1.03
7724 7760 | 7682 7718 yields 1.03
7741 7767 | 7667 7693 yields 1.08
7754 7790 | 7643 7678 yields 1.03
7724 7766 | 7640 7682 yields 1.03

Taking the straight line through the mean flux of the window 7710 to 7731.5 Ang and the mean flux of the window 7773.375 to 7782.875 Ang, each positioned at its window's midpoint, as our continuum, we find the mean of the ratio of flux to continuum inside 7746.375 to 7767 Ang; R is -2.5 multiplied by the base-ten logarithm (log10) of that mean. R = -0.060 mag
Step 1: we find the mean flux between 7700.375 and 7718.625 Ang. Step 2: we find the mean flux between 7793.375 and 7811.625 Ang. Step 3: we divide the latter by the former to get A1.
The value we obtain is 1.03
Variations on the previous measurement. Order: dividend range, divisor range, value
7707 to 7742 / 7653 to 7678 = 0.96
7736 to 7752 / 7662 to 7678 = 1.02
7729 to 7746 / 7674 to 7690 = 1.01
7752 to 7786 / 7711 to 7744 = 1.05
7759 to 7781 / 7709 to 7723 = 1.07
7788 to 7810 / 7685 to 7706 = 1.02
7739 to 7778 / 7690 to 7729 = 1.04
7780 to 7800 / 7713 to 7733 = 1.04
